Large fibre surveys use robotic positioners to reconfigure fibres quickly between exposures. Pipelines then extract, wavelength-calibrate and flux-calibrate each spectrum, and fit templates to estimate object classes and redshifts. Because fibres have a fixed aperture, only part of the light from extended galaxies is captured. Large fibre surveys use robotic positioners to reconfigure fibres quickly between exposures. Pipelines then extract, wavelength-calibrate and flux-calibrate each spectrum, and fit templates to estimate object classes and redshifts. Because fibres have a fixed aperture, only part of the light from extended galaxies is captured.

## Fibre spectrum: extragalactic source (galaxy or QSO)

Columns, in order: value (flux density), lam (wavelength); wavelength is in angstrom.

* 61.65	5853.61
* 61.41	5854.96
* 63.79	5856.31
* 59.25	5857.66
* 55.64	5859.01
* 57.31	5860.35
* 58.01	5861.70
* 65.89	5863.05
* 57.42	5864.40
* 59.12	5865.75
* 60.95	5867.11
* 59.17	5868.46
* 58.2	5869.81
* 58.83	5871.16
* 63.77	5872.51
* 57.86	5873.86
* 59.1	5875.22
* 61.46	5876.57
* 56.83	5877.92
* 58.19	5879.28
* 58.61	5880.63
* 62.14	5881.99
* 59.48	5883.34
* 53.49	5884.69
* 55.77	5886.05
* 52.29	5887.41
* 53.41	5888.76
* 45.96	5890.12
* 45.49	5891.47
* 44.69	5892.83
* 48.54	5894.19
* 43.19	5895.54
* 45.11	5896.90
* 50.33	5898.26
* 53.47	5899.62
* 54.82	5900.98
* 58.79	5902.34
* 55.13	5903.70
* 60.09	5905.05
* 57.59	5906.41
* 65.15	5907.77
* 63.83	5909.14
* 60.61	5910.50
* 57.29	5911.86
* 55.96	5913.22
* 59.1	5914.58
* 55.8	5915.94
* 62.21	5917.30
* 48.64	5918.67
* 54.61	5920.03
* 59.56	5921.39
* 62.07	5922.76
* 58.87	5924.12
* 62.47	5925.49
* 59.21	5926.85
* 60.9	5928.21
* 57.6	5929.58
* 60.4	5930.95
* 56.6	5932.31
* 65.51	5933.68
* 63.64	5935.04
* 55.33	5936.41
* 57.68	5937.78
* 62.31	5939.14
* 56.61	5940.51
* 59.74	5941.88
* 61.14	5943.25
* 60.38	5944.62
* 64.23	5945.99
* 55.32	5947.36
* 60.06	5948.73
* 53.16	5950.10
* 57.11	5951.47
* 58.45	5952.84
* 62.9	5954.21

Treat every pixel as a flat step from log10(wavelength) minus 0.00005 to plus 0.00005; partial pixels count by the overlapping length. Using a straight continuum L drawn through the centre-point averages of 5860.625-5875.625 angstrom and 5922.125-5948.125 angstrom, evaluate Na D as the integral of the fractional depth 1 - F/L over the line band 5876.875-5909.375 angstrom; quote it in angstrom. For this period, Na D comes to 3.06 angstrom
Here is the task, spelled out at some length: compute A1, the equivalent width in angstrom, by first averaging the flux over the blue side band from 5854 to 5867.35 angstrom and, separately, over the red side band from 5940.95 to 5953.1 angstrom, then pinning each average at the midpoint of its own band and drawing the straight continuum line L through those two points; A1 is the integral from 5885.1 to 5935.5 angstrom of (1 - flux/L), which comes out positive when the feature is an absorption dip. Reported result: 2.71 angstrom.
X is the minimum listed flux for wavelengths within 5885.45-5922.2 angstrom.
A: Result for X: 43.19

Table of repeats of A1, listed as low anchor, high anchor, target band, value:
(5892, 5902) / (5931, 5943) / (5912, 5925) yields -0.66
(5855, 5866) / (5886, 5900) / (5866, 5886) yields -1.73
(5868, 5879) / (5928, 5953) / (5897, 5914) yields 0.56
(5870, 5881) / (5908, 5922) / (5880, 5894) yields 1.42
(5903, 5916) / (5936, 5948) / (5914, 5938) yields 0.13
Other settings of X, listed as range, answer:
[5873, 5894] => 44.69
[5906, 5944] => 48.64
